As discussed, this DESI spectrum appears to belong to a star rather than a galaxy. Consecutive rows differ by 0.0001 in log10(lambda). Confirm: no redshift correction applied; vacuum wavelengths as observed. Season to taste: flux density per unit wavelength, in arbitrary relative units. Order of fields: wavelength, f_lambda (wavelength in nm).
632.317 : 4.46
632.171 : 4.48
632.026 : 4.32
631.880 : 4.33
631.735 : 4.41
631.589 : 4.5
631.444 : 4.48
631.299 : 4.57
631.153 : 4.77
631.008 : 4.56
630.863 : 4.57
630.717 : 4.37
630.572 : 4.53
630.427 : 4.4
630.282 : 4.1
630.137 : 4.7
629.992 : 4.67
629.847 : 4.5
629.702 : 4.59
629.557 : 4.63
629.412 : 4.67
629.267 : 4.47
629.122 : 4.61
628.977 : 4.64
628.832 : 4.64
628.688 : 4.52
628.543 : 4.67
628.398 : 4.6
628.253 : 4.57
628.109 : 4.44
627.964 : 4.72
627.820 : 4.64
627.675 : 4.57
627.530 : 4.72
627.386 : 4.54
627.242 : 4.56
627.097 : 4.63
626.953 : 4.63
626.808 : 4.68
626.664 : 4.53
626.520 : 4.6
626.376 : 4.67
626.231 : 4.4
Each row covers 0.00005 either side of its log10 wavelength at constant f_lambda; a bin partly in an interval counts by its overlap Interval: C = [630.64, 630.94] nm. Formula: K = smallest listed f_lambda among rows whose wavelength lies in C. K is 4.37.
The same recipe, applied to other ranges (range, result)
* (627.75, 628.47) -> 4.44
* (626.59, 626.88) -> 4.53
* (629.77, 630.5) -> 4.1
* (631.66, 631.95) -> 4.33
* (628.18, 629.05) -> 4.52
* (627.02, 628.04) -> 4.54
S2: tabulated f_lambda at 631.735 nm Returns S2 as 4.41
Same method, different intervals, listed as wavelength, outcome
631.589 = 4.5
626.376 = 4.67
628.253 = 4.57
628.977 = 4.64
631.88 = 4.33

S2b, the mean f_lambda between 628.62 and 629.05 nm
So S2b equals 4.61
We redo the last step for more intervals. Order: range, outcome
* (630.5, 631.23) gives 4.56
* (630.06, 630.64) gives 4.44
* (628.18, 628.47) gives 4.59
